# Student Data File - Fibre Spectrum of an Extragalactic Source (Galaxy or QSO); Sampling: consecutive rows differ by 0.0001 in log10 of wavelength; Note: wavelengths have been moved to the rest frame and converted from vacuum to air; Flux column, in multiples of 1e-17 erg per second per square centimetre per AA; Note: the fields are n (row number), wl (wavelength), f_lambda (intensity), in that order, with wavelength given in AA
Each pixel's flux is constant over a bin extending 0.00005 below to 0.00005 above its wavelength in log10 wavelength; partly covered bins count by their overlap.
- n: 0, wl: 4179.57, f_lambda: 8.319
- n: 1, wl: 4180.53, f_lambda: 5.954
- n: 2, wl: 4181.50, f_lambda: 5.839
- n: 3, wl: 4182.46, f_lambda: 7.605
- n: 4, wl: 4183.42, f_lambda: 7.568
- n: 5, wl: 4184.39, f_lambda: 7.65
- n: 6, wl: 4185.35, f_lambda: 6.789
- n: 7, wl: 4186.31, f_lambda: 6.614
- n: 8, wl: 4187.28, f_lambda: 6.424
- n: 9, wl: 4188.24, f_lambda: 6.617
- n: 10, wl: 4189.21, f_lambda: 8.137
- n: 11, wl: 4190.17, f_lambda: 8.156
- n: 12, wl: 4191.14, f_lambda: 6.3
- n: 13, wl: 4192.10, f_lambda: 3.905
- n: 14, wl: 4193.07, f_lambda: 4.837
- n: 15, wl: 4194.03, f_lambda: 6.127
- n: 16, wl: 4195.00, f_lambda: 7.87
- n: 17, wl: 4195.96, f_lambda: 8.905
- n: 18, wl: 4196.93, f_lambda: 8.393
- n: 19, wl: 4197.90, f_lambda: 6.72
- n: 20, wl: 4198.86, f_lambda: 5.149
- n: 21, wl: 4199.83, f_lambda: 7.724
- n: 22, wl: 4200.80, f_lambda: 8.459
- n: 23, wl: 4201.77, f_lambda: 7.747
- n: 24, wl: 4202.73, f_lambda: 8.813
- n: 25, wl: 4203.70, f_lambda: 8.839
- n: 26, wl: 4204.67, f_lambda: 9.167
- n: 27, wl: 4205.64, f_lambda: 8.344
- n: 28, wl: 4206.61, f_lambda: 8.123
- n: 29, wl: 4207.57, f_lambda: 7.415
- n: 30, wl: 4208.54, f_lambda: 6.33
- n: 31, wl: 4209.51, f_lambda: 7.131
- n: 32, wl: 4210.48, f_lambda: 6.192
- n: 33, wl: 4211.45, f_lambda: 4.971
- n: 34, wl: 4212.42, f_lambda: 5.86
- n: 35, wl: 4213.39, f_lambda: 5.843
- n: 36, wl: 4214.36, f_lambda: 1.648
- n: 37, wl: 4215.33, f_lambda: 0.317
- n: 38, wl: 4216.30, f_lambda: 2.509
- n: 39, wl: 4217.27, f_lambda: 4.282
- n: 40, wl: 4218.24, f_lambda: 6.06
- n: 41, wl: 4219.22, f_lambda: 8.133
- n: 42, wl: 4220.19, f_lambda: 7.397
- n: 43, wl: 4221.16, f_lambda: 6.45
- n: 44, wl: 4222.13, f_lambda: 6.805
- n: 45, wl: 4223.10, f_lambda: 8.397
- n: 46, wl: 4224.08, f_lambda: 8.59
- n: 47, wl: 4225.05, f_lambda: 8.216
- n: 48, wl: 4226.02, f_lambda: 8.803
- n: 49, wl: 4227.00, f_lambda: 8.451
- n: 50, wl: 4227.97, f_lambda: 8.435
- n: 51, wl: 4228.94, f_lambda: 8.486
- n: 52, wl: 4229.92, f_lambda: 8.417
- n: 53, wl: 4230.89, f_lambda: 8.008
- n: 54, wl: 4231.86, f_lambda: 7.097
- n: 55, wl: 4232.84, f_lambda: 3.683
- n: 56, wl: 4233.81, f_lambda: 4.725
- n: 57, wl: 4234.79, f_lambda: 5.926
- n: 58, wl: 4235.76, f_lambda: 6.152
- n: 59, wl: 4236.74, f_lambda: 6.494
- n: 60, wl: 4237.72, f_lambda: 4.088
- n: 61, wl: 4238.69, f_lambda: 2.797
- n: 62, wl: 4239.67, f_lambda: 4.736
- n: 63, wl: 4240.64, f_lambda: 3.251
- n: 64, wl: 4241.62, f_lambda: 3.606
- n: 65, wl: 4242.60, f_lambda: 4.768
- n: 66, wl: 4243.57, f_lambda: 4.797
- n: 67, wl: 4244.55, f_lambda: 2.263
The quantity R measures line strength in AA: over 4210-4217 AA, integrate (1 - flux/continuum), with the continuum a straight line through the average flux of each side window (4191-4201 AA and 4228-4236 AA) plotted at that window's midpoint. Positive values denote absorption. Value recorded 2.9 AA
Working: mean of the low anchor 6.73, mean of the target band 3.92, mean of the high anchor 6.69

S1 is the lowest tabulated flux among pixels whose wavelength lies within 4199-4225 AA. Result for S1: 0.317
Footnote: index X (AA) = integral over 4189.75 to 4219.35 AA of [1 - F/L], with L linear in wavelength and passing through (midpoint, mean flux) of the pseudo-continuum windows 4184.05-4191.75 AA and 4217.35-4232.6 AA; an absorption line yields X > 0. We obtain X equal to 3.5 AA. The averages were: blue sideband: 7.03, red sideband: 7.69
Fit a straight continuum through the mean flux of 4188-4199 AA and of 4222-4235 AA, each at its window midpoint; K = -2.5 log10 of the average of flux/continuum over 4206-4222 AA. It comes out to 0.27 mag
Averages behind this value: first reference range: 6.81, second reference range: 7.48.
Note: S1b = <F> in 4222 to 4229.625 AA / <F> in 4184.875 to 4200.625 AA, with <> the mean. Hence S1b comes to 1.2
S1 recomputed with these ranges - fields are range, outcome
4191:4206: 3.905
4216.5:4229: 4.282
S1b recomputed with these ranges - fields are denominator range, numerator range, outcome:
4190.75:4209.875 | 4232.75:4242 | 0.63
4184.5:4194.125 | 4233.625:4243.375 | 0.72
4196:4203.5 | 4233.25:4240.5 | 0.64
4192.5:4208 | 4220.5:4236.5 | 0.95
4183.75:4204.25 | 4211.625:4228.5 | 0.87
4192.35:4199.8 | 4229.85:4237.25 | 0.91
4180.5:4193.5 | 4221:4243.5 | 0.96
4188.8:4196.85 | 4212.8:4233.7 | 0.94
